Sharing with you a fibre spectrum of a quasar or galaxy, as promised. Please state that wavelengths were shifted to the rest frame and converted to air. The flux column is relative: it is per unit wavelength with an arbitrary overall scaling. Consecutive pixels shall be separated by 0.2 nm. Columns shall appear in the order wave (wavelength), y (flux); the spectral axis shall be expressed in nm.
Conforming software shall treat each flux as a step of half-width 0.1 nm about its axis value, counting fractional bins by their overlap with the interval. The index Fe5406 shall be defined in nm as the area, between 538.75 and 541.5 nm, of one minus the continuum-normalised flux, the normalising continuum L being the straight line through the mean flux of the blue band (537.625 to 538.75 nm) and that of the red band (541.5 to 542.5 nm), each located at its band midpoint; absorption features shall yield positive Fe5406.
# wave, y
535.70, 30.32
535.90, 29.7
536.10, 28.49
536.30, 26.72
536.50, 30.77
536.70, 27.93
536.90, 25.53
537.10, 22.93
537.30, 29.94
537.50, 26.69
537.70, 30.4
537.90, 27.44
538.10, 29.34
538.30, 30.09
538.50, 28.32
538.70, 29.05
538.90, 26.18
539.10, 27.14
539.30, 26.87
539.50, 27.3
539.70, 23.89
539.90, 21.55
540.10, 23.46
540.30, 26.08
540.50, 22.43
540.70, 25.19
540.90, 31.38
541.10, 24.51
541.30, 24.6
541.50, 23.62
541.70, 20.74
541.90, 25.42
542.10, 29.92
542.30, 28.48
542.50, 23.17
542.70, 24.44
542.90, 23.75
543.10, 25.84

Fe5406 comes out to 0.19 nm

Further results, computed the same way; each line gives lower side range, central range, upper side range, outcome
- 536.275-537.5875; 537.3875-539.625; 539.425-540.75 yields -0.202 nm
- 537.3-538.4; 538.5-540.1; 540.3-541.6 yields 0.075 nm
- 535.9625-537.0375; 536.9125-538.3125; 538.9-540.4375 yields -0.052 nm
